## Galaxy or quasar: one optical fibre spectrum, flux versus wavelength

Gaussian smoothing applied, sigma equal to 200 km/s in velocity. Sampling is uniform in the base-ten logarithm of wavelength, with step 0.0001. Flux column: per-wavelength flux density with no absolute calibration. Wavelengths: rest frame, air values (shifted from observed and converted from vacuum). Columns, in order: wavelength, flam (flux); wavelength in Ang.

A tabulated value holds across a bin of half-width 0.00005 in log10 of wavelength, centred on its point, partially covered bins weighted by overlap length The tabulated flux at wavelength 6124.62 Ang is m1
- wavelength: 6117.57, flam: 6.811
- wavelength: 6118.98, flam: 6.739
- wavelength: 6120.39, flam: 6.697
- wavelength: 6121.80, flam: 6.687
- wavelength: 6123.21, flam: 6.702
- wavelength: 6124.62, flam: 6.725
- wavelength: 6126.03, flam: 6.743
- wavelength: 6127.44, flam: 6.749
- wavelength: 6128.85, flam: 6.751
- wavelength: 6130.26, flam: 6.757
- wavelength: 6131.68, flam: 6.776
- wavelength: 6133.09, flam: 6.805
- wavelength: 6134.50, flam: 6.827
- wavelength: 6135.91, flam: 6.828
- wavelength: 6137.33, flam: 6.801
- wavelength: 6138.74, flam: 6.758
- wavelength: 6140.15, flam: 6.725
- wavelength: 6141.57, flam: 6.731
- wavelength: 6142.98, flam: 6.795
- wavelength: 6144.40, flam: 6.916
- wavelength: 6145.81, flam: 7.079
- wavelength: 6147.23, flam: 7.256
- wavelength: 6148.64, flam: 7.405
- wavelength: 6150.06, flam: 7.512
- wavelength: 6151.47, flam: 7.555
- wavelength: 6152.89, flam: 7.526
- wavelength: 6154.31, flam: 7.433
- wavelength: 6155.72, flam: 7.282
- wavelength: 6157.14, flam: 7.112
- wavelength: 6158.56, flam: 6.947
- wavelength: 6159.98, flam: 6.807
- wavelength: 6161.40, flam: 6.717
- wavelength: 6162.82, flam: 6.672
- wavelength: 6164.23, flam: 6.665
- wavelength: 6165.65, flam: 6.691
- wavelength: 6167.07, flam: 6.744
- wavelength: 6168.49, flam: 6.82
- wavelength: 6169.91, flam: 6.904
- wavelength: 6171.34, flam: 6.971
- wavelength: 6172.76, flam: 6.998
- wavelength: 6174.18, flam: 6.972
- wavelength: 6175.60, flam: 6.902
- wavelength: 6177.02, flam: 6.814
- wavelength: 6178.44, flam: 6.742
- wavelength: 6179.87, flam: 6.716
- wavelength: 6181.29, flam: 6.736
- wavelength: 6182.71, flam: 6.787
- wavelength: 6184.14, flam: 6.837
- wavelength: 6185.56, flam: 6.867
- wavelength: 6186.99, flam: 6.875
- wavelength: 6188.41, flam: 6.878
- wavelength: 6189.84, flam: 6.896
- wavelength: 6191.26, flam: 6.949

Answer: 6.725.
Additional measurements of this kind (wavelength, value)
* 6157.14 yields 7.112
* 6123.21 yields 6.702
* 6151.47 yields 7.555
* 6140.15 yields 6.725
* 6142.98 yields 6.795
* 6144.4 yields 6.916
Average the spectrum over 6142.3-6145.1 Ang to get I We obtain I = 6.84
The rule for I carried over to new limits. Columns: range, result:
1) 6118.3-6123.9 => 6.7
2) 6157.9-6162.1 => 6.82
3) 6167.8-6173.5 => 6.92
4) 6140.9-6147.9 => 6.95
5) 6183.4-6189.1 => 6.86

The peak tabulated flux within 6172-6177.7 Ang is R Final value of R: 6.998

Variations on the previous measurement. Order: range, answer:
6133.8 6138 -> 6.828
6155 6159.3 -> 7.282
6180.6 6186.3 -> 6.867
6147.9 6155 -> 7.555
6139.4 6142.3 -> 6.731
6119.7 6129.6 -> 6.751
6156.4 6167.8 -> 7.112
